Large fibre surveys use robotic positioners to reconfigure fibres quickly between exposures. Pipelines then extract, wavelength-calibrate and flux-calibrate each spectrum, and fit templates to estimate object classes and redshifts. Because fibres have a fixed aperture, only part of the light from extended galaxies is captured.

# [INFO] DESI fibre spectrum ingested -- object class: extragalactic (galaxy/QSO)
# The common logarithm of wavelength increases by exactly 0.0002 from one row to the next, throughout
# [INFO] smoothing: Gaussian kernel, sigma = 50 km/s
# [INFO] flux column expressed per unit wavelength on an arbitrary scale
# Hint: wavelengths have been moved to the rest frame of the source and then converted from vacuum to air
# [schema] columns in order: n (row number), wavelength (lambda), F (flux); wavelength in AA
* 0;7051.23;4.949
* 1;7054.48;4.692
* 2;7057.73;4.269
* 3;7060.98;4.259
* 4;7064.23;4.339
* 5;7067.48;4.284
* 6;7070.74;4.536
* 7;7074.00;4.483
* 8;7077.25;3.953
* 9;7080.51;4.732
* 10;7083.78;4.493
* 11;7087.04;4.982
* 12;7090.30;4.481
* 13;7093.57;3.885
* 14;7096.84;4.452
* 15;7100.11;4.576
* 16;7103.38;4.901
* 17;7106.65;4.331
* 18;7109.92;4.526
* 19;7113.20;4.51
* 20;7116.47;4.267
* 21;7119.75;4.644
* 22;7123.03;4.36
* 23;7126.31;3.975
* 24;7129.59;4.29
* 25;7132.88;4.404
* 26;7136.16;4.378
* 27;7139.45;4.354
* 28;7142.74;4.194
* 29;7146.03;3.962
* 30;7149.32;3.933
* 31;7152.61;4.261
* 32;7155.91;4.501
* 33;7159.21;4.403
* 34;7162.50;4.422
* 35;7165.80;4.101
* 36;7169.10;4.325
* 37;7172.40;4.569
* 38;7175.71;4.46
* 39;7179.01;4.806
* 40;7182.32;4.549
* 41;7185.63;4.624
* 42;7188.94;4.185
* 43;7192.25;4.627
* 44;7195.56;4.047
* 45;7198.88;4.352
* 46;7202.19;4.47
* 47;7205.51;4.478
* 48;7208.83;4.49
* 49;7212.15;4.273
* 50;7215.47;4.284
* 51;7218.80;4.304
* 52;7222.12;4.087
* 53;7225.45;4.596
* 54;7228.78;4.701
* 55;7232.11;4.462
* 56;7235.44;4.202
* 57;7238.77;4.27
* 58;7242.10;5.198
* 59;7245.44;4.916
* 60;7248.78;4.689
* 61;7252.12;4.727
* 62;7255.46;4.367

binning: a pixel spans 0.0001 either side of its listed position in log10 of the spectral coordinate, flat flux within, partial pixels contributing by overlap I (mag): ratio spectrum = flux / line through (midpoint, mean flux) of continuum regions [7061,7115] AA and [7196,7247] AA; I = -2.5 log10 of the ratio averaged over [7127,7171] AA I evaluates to 0.05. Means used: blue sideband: 4.46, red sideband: 4.46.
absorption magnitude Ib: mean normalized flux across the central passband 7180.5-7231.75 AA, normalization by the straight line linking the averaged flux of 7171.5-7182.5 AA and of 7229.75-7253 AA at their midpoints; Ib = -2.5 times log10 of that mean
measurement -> 0.05 mag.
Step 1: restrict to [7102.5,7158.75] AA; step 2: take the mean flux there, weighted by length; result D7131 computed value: 4.33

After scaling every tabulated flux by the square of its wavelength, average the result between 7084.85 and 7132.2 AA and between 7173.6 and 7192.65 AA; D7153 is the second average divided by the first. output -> 1.04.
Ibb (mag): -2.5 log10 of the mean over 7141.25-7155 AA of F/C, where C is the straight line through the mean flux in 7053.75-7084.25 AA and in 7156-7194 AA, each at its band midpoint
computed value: 0.09 mag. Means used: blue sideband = 4.39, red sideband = 4.46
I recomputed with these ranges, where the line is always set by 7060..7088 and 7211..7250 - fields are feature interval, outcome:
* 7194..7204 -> 0.048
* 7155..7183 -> 0.005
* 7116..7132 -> 0.037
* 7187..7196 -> 0.038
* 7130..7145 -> 0.038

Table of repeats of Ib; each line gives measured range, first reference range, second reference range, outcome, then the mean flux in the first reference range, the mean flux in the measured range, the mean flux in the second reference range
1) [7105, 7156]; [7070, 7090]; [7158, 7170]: 0.024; 4.53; 4.3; 4.31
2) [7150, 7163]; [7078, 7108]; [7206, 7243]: 0.028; 4.52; 4.36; 4.43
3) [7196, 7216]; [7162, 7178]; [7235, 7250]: 0.040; 4.39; 4.38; 4.69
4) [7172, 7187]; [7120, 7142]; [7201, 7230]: -0.058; 4.31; 4.6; 4.4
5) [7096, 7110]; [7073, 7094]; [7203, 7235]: -0.028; 4.46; 4.57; 4.4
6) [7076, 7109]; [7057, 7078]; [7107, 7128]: -0.033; 4.32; 4.49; 4.38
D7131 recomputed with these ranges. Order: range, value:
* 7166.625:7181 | 4.51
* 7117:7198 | 4.35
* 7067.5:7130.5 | 4.44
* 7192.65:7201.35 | 4.29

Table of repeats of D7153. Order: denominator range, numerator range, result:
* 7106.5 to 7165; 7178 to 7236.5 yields 1.04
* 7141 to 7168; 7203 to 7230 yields 1.06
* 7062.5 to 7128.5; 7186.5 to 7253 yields 1.04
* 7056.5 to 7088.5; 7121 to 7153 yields 0.97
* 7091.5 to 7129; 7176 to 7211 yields 1.04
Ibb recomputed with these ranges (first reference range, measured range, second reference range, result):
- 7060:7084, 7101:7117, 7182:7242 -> -0.03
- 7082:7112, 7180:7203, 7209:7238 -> 0.00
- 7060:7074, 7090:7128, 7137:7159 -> -0.03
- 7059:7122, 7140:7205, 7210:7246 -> 0.03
